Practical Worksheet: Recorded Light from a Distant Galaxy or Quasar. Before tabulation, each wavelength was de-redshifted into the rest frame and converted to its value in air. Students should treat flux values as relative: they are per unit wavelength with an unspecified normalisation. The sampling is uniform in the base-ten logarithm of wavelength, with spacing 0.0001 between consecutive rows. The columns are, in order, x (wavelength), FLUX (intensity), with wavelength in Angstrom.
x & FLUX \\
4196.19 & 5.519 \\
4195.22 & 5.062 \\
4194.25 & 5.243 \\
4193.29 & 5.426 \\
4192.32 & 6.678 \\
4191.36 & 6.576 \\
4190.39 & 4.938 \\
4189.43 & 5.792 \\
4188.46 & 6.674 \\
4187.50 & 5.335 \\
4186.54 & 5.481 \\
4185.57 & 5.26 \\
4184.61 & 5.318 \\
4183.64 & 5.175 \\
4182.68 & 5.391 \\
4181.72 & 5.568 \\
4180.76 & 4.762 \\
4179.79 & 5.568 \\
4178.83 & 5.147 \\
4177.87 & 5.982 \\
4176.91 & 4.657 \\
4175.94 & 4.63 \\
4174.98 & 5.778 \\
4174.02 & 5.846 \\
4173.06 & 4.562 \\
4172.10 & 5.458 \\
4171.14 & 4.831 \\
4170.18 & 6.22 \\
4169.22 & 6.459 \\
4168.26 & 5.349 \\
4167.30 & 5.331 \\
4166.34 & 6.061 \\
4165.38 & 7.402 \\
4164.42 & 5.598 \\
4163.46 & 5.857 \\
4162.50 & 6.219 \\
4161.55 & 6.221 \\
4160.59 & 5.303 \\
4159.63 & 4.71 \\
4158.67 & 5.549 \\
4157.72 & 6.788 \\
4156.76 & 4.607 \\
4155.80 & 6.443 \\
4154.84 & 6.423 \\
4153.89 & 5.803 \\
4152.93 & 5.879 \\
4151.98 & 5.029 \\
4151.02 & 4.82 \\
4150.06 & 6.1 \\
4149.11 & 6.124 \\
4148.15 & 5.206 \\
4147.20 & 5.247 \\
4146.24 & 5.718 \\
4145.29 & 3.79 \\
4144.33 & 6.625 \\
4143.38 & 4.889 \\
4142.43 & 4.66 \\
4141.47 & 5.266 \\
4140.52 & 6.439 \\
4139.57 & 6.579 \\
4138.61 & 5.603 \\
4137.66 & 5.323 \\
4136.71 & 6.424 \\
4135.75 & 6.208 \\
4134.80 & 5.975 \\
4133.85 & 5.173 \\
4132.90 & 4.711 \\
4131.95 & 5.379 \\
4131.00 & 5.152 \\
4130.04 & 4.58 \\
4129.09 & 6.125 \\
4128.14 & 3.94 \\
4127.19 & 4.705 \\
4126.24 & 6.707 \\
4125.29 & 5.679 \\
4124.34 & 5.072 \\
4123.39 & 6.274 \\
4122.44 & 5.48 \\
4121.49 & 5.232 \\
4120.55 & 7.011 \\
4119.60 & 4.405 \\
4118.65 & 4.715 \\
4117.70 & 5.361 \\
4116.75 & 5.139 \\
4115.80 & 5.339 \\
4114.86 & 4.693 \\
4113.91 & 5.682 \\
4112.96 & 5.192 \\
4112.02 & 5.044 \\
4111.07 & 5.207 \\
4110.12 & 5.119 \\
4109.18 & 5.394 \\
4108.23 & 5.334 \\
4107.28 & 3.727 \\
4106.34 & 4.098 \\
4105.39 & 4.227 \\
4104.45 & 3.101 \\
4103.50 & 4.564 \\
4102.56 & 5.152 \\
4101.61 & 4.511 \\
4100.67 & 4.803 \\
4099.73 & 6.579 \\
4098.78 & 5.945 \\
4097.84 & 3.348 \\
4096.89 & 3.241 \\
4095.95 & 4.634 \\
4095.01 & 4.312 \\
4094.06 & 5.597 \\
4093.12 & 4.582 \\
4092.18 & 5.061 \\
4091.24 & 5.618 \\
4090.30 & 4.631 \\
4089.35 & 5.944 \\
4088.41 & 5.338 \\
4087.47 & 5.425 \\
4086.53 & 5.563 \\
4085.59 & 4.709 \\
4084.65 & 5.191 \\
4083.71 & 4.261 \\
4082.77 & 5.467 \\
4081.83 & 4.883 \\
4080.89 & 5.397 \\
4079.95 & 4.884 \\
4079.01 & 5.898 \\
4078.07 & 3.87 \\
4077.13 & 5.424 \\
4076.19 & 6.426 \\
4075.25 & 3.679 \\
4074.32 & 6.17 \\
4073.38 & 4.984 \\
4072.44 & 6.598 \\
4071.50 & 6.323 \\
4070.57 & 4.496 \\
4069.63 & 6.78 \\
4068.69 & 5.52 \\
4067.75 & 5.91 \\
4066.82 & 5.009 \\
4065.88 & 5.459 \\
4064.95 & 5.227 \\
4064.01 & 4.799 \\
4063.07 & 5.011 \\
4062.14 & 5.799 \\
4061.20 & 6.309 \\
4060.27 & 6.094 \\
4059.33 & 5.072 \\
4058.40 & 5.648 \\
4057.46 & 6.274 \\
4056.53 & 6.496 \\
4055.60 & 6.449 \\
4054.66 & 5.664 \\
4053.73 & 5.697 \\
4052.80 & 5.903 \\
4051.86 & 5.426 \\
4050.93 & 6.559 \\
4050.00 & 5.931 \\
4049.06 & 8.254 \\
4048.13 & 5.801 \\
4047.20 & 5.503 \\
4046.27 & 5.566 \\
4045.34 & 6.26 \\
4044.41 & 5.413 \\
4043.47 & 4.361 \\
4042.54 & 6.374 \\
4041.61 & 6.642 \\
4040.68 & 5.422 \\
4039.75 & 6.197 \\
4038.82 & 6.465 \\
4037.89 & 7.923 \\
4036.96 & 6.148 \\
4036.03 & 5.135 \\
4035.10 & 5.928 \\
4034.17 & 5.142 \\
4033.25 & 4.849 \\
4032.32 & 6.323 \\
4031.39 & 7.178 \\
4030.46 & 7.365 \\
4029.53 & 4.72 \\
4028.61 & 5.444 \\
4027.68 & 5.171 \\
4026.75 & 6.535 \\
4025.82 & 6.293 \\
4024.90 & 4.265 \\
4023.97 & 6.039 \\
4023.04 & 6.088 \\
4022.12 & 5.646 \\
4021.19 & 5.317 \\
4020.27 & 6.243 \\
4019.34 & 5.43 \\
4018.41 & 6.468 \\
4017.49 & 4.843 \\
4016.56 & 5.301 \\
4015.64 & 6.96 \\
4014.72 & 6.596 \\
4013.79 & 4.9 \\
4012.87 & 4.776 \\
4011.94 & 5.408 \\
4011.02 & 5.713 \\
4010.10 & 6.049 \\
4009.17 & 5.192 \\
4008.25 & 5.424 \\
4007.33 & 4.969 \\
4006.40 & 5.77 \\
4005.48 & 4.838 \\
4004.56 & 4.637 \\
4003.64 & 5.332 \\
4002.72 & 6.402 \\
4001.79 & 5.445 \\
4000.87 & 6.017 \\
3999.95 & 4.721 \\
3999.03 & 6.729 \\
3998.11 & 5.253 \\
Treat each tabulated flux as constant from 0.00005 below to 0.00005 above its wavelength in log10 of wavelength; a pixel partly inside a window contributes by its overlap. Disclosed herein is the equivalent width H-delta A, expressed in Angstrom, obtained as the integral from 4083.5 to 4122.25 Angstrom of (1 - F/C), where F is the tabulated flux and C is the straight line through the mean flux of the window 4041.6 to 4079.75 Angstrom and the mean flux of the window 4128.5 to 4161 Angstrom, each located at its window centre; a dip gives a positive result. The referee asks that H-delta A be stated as 4.6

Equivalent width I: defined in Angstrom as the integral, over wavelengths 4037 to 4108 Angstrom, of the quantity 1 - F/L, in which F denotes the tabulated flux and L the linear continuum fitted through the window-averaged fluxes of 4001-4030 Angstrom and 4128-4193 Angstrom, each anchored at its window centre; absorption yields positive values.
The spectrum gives 2.0 Angstrom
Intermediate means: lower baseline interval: 5.56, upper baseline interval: 5.58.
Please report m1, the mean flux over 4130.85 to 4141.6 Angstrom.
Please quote 5.72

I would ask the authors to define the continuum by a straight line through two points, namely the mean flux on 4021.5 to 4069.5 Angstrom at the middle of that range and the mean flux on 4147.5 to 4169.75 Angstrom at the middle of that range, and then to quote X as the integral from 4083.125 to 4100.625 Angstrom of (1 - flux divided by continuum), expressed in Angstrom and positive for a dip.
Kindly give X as 2.5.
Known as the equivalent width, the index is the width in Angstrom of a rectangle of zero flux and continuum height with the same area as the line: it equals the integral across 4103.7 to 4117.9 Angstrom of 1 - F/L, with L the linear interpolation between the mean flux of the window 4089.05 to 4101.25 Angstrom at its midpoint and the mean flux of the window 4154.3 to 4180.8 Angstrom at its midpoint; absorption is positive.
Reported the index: 0.7 Angstrom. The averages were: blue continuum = 4.93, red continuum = 5.65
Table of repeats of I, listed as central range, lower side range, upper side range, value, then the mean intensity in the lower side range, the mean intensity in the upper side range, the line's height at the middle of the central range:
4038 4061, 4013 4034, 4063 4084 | -1.9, 5.79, 5.34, 5.56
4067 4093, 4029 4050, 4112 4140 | 1.9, 6.04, 5.43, 5.76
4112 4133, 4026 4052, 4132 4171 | 1.7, 6.01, 5.69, 5.78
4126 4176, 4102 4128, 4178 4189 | -3.0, 5.08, 5.44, 5.27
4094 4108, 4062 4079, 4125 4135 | 2.2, 5.42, 5.26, 5.34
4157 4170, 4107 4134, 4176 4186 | -1.6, 5.24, 5.25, 5.25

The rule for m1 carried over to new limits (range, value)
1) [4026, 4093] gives 5.68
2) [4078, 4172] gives 5.32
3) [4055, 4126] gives 5.23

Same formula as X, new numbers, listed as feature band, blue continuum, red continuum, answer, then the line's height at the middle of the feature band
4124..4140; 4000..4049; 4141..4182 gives 0.3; 5.59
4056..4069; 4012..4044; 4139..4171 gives 0.4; 5.8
